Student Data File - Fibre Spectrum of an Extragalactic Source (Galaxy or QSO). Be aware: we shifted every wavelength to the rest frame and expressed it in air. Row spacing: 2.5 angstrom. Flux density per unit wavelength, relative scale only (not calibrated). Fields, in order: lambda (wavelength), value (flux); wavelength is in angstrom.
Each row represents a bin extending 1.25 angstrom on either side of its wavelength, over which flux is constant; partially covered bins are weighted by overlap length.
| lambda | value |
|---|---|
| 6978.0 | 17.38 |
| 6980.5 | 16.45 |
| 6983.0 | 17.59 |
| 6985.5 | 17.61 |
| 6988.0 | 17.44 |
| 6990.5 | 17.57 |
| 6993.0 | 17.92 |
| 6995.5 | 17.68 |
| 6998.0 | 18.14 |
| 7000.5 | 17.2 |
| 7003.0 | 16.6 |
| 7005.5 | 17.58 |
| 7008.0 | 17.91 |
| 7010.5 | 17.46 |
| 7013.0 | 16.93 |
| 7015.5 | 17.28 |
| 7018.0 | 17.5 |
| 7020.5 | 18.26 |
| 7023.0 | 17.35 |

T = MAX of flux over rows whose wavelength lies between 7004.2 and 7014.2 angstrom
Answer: 17.91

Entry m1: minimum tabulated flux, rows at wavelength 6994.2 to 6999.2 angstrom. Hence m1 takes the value 17.68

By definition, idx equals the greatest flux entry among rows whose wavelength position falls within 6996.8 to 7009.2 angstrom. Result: 18.14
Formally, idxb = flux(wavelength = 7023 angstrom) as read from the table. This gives 17.35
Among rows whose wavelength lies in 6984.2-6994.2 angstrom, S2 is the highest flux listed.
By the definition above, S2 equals 17.92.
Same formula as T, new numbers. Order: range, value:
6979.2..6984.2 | 17.59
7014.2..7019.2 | 17.5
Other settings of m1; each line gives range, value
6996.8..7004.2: 16.6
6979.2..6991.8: 16.45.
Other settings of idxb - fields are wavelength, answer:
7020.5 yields 18.26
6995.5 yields 17.68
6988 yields 17.44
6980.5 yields 16.45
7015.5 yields 17.28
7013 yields 16.93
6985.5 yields 17.61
